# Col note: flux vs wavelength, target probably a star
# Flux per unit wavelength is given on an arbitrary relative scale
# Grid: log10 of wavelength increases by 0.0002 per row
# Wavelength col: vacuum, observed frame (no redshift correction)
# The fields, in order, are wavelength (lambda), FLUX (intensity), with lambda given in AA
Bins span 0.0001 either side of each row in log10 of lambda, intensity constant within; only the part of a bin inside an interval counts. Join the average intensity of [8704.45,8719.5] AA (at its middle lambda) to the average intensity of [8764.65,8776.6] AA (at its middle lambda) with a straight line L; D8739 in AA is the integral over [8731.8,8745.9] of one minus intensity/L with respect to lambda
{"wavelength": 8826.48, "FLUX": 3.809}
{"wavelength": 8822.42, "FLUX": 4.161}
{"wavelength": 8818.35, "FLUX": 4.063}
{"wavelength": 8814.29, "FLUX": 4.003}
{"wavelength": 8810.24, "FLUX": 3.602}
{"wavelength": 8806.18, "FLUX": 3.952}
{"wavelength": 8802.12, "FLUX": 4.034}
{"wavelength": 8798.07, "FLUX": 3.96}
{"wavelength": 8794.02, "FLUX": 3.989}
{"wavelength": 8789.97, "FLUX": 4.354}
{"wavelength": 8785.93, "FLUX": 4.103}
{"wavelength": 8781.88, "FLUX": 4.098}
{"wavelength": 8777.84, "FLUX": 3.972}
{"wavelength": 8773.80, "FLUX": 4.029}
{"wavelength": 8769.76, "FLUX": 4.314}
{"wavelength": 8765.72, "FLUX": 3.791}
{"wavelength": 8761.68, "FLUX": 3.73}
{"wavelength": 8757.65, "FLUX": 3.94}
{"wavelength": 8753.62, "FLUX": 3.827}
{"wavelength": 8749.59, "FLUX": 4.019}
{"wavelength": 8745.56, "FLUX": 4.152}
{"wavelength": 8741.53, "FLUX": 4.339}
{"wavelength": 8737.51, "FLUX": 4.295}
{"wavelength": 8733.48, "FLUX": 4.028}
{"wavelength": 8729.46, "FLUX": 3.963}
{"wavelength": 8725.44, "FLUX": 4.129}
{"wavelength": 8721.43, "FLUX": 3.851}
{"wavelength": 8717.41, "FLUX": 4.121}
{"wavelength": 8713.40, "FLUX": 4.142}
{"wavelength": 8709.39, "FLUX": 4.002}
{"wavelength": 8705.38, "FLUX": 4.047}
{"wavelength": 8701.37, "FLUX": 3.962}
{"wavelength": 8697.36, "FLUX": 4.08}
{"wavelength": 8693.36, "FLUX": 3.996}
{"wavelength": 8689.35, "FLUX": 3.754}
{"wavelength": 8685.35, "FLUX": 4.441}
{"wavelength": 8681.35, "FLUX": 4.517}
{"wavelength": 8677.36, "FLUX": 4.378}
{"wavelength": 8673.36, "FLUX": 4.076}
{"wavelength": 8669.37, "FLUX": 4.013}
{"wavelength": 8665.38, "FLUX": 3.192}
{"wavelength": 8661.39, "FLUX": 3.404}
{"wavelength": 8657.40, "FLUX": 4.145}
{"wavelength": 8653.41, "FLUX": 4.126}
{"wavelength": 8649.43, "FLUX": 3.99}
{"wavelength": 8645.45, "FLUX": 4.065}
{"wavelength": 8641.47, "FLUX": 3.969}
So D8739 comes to -0.50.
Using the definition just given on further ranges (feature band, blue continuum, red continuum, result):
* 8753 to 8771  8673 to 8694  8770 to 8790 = 0.9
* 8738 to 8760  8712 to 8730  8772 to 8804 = -0.1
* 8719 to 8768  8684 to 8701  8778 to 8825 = 0.3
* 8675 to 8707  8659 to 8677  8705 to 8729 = -2.2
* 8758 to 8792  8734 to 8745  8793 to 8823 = 0.5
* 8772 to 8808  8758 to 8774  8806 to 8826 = -1.0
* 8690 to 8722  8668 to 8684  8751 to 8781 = 1.1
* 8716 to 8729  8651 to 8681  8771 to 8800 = 0.0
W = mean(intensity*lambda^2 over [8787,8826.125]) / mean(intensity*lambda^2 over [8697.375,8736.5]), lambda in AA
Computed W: 1.01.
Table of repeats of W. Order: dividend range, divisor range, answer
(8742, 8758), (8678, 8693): 0.97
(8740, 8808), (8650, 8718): 1.02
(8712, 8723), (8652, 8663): 1.05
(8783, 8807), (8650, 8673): 1.10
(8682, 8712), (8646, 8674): 1.06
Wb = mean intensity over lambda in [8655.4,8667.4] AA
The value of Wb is 3.58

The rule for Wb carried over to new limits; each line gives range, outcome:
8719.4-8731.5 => 3.98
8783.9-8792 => 4.23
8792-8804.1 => 4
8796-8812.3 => 3.89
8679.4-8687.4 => 4.47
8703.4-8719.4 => 4.08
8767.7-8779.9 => 4.1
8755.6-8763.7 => 3.84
